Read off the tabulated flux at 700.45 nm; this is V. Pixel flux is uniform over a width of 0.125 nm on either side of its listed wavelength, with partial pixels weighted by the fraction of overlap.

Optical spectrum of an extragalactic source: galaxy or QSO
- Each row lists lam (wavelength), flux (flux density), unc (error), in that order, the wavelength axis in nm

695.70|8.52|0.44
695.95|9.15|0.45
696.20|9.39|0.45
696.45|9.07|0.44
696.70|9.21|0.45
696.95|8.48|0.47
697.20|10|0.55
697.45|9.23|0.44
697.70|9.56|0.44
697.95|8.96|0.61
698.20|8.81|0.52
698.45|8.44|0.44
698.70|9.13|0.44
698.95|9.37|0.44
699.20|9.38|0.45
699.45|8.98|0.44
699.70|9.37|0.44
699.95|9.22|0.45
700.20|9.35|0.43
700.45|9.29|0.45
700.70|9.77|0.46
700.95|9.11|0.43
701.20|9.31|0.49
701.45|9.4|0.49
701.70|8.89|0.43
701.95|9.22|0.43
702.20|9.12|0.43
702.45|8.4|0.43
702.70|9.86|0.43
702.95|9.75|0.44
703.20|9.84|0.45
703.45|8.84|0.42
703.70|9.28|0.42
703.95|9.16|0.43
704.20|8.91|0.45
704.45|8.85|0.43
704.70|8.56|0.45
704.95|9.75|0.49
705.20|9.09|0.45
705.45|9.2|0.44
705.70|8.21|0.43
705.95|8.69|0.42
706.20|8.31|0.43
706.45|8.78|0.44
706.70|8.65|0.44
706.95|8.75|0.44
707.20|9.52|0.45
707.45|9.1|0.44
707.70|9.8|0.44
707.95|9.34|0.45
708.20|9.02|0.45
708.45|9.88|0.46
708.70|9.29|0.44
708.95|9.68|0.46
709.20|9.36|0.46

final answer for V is 9.29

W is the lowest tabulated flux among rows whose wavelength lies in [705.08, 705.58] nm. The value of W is 9.09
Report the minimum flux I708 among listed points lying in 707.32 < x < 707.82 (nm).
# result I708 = 9.1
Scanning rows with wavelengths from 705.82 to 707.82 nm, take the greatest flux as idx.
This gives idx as 9.8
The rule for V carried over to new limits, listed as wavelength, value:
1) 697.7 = 9.56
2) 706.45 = 8.78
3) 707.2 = 9.52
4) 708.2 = 9.02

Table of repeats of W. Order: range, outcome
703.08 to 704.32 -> 8.84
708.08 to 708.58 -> 9.02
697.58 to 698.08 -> 8.96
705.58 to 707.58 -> 8.21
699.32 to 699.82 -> 8.98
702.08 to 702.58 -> 8.4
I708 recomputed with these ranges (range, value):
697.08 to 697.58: 9.23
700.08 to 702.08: 8.89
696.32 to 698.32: 8.48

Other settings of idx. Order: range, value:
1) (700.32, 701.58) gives 9.77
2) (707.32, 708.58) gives 9.88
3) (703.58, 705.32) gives 9.75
